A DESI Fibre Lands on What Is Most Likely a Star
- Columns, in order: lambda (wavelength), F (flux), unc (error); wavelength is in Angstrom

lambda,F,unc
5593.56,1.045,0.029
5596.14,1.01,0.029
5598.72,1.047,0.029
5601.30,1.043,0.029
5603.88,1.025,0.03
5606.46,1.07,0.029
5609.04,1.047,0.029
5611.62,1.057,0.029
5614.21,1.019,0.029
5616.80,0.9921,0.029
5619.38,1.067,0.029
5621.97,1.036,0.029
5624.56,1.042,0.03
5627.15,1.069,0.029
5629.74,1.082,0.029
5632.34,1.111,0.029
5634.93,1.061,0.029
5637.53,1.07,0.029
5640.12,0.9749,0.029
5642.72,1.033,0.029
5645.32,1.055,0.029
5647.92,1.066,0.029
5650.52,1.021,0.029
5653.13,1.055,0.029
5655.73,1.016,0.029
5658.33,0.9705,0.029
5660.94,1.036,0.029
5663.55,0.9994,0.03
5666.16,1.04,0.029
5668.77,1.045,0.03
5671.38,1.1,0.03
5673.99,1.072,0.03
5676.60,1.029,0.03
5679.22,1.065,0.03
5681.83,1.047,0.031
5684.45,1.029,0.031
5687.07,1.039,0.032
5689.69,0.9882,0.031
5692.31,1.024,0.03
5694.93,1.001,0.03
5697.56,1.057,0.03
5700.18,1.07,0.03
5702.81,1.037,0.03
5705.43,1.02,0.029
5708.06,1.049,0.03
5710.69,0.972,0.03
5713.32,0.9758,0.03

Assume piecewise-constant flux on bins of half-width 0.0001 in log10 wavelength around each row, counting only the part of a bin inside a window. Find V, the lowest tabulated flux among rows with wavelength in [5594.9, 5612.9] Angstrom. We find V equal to 1.01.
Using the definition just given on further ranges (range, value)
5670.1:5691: 0.9882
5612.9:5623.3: 0.9921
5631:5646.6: 0.9749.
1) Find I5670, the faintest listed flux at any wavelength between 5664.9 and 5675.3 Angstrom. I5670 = 1.04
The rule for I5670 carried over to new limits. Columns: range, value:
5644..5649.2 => 1.055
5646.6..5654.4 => 1.021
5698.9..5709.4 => 1.02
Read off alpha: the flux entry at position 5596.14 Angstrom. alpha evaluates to 1.01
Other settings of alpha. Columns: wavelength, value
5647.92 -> 1.066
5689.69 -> 0.9882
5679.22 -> 1.065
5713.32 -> 0.9758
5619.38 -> 1.067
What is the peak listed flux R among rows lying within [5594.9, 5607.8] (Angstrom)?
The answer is 1.07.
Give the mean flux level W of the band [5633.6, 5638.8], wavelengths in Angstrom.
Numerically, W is 1.07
